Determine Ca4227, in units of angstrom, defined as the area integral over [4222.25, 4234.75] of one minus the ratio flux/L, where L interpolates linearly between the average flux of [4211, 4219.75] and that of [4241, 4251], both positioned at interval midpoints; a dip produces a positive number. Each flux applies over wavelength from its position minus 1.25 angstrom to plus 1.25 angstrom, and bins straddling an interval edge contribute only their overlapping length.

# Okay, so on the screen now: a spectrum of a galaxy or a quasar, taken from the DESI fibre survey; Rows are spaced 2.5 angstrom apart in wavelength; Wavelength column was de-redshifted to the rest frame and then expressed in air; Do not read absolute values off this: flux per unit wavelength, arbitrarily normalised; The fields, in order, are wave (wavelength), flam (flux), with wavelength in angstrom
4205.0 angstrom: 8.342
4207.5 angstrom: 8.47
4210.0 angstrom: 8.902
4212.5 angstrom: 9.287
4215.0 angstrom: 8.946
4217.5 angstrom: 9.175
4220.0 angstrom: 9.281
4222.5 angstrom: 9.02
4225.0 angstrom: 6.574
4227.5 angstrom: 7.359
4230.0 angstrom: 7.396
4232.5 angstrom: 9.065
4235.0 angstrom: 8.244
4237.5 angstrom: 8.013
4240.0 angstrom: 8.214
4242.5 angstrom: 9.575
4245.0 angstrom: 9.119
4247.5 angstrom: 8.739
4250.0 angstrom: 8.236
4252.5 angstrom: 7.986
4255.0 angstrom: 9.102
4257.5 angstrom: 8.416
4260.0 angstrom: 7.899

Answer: 1.7 angstrom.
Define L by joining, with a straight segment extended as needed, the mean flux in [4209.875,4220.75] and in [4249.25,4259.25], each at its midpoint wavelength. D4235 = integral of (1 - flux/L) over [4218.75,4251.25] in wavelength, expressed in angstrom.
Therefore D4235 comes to 1.5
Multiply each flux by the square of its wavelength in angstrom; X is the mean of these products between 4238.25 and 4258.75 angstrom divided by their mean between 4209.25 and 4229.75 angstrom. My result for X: 1.03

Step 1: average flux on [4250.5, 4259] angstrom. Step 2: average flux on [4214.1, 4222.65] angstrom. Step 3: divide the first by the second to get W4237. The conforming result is 0.93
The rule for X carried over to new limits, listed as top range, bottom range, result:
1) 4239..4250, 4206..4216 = 1.01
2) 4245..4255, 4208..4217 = 0.96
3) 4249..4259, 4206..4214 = 0.97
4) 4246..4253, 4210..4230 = 1.00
